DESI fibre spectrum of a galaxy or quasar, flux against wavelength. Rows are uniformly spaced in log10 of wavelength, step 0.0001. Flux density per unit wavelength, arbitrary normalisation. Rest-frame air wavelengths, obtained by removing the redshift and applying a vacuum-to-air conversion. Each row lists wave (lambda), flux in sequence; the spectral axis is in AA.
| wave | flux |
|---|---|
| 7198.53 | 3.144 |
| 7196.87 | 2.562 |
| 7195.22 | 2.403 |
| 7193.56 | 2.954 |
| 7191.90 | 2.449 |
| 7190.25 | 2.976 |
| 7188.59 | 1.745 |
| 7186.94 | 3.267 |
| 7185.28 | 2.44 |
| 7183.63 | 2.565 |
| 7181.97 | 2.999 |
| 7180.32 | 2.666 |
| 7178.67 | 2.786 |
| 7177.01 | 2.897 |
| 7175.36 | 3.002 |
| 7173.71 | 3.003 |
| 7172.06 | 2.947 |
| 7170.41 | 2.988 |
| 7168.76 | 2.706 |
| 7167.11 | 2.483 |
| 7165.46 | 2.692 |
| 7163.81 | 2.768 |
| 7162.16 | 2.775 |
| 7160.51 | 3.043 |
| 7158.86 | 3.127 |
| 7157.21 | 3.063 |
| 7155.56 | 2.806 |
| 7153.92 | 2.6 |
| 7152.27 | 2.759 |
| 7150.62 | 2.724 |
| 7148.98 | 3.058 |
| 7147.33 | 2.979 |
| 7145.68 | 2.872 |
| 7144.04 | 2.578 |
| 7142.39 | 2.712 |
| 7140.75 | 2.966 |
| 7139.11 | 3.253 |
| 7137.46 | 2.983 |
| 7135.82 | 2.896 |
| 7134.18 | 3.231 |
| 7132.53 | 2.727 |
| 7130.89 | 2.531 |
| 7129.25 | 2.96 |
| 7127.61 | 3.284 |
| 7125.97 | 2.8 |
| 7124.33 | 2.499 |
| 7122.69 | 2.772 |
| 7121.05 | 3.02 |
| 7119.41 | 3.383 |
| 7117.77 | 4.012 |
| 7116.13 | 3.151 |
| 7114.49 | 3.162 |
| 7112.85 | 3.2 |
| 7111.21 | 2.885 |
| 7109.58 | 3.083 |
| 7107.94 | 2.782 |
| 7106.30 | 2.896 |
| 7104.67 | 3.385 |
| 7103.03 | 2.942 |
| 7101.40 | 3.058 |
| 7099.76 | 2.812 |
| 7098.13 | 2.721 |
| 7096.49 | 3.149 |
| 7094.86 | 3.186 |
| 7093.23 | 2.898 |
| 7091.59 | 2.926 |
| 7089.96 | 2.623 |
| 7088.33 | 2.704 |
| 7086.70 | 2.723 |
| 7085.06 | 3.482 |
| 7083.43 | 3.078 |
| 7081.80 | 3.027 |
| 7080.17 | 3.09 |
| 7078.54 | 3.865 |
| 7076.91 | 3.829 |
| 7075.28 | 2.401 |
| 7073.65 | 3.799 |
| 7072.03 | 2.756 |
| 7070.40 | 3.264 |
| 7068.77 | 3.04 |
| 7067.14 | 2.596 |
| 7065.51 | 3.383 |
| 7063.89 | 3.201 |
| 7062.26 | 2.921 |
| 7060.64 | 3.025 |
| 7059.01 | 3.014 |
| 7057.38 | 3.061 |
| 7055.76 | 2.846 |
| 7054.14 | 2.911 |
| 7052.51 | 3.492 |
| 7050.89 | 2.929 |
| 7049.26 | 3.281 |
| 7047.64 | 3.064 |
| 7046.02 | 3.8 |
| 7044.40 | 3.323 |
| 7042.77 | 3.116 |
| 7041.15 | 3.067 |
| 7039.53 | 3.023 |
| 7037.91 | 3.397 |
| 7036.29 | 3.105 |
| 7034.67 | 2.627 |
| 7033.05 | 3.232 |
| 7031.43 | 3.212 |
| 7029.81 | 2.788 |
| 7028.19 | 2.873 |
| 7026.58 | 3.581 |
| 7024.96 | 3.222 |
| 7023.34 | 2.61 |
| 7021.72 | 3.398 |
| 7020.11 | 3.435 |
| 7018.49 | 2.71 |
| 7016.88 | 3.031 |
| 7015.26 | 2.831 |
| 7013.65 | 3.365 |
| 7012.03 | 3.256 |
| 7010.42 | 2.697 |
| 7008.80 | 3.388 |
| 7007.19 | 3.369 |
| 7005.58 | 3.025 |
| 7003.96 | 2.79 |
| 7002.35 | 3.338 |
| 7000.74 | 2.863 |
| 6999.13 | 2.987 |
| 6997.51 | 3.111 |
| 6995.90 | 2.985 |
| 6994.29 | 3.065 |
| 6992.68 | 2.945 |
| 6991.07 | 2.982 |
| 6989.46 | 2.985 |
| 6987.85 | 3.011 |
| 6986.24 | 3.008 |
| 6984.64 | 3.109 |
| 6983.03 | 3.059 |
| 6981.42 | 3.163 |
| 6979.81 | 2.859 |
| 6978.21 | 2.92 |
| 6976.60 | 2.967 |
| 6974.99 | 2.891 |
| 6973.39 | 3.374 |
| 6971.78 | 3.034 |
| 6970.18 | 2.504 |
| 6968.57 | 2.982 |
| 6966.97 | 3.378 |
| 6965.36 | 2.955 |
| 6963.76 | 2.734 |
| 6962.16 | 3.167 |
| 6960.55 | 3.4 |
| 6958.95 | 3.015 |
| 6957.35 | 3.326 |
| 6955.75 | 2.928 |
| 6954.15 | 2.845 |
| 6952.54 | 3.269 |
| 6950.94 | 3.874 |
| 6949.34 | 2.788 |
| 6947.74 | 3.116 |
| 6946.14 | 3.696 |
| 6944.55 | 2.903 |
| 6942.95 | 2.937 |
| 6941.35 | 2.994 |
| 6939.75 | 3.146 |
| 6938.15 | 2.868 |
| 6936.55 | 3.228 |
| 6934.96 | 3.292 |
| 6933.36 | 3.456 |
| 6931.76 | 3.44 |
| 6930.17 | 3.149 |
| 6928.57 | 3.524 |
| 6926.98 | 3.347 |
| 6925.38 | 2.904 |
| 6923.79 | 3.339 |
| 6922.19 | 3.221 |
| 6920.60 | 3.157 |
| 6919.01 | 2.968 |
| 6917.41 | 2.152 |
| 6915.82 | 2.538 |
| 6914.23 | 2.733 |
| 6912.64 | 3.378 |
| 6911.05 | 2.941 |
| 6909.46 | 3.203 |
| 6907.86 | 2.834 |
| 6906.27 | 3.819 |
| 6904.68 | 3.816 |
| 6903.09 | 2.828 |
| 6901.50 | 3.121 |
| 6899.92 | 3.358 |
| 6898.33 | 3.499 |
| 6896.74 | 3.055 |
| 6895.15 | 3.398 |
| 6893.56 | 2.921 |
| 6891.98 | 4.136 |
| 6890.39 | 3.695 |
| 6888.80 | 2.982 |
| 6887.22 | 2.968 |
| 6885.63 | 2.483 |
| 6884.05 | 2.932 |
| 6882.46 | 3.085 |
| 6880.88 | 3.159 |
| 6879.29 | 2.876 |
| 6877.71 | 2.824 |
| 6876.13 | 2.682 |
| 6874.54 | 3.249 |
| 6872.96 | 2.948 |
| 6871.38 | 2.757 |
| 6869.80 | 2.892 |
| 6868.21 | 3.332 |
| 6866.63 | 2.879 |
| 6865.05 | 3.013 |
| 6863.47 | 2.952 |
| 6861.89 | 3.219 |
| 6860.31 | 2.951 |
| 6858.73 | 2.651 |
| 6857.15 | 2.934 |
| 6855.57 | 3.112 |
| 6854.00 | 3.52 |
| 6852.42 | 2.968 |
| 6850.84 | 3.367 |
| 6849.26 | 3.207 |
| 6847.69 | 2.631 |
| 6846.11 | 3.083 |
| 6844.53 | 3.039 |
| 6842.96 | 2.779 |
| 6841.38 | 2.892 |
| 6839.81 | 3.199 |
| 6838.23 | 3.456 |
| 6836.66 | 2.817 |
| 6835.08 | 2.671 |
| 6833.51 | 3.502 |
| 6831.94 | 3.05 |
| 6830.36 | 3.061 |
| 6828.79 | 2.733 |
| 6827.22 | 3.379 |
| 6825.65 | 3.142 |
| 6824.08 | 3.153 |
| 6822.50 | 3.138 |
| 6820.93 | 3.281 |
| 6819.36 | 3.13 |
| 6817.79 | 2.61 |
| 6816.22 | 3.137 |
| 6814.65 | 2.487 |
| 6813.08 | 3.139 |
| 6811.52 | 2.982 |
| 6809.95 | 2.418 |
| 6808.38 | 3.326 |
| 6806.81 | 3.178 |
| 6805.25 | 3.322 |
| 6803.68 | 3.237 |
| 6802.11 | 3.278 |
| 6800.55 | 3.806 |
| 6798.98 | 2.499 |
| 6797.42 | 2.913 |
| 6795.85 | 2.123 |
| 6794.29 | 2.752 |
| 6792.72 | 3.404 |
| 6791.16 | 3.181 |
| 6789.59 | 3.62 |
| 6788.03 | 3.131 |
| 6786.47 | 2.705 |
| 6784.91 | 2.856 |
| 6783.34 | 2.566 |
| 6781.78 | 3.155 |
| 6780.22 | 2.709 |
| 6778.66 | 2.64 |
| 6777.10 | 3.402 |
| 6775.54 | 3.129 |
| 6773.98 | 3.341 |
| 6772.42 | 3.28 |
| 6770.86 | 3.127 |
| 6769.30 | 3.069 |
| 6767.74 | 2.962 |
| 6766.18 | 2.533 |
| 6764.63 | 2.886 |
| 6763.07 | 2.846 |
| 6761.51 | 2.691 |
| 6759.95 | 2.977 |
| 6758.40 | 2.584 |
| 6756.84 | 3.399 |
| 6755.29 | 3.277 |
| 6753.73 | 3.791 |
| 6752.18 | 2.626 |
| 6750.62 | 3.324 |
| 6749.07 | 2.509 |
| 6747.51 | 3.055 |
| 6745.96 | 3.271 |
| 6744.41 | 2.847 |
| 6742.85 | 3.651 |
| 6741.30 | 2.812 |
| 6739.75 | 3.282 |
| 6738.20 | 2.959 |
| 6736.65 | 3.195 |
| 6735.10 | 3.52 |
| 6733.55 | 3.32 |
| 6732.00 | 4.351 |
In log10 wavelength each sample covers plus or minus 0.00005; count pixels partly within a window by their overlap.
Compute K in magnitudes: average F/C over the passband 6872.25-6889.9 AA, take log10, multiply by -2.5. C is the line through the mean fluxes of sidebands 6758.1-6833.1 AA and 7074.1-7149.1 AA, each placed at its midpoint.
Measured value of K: 0.03 mag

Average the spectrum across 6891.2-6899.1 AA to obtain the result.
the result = 3.4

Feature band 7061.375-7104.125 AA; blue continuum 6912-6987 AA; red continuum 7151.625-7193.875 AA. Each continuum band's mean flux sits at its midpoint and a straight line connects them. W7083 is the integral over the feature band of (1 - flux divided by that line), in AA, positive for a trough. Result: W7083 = -2.2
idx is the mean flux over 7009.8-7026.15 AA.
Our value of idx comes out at 3.07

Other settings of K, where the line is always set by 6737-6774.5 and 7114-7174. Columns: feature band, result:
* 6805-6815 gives 0.02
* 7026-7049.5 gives -0.07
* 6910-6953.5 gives -0.05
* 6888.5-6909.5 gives -0.12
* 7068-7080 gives -0.11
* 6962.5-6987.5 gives -0.01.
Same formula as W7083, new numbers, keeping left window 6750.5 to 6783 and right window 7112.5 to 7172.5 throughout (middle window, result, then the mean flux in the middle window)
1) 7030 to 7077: -2.6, 3.11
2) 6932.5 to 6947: -0.9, 3.17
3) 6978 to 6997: -0.3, 3.01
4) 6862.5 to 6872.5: 0.1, 2.97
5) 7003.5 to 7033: -1.3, 3.09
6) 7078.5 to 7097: -0.5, 3.03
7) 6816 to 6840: -0.6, 3.09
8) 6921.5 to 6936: -1.5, 3.3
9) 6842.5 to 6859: -0.2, 3.04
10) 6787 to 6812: -0.5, 3.07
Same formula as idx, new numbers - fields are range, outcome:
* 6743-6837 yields 3.02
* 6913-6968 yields 3.11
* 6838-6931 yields 3.08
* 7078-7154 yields 2.99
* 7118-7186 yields 2.87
